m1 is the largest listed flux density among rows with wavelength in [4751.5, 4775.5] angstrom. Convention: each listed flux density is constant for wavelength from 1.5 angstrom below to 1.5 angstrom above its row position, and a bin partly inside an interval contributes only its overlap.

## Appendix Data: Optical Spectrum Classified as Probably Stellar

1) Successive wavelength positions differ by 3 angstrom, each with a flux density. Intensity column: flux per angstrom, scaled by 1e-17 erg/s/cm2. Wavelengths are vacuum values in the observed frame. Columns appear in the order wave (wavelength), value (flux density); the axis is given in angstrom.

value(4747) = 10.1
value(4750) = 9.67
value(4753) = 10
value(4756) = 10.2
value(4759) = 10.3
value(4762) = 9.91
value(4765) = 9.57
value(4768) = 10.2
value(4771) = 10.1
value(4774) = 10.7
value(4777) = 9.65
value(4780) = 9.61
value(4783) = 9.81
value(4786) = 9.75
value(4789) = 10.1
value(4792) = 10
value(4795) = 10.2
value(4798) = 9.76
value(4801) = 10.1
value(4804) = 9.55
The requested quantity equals 10.7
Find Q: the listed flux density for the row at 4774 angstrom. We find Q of 10.7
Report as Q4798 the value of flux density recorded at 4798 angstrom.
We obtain 9.76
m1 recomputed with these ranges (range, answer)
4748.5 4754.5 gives 10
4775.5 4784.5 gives 9.81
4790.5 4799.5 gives 10.2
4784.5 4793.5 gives 10.1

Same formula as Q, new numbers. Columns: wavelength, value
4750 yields 9.67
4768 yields 10.2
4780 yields 9.61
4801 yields 10.1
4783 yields 9.81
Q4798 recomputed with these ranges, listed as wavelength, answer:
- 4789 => 10.1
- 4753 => 10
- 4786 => 9.75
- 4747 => 10.1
